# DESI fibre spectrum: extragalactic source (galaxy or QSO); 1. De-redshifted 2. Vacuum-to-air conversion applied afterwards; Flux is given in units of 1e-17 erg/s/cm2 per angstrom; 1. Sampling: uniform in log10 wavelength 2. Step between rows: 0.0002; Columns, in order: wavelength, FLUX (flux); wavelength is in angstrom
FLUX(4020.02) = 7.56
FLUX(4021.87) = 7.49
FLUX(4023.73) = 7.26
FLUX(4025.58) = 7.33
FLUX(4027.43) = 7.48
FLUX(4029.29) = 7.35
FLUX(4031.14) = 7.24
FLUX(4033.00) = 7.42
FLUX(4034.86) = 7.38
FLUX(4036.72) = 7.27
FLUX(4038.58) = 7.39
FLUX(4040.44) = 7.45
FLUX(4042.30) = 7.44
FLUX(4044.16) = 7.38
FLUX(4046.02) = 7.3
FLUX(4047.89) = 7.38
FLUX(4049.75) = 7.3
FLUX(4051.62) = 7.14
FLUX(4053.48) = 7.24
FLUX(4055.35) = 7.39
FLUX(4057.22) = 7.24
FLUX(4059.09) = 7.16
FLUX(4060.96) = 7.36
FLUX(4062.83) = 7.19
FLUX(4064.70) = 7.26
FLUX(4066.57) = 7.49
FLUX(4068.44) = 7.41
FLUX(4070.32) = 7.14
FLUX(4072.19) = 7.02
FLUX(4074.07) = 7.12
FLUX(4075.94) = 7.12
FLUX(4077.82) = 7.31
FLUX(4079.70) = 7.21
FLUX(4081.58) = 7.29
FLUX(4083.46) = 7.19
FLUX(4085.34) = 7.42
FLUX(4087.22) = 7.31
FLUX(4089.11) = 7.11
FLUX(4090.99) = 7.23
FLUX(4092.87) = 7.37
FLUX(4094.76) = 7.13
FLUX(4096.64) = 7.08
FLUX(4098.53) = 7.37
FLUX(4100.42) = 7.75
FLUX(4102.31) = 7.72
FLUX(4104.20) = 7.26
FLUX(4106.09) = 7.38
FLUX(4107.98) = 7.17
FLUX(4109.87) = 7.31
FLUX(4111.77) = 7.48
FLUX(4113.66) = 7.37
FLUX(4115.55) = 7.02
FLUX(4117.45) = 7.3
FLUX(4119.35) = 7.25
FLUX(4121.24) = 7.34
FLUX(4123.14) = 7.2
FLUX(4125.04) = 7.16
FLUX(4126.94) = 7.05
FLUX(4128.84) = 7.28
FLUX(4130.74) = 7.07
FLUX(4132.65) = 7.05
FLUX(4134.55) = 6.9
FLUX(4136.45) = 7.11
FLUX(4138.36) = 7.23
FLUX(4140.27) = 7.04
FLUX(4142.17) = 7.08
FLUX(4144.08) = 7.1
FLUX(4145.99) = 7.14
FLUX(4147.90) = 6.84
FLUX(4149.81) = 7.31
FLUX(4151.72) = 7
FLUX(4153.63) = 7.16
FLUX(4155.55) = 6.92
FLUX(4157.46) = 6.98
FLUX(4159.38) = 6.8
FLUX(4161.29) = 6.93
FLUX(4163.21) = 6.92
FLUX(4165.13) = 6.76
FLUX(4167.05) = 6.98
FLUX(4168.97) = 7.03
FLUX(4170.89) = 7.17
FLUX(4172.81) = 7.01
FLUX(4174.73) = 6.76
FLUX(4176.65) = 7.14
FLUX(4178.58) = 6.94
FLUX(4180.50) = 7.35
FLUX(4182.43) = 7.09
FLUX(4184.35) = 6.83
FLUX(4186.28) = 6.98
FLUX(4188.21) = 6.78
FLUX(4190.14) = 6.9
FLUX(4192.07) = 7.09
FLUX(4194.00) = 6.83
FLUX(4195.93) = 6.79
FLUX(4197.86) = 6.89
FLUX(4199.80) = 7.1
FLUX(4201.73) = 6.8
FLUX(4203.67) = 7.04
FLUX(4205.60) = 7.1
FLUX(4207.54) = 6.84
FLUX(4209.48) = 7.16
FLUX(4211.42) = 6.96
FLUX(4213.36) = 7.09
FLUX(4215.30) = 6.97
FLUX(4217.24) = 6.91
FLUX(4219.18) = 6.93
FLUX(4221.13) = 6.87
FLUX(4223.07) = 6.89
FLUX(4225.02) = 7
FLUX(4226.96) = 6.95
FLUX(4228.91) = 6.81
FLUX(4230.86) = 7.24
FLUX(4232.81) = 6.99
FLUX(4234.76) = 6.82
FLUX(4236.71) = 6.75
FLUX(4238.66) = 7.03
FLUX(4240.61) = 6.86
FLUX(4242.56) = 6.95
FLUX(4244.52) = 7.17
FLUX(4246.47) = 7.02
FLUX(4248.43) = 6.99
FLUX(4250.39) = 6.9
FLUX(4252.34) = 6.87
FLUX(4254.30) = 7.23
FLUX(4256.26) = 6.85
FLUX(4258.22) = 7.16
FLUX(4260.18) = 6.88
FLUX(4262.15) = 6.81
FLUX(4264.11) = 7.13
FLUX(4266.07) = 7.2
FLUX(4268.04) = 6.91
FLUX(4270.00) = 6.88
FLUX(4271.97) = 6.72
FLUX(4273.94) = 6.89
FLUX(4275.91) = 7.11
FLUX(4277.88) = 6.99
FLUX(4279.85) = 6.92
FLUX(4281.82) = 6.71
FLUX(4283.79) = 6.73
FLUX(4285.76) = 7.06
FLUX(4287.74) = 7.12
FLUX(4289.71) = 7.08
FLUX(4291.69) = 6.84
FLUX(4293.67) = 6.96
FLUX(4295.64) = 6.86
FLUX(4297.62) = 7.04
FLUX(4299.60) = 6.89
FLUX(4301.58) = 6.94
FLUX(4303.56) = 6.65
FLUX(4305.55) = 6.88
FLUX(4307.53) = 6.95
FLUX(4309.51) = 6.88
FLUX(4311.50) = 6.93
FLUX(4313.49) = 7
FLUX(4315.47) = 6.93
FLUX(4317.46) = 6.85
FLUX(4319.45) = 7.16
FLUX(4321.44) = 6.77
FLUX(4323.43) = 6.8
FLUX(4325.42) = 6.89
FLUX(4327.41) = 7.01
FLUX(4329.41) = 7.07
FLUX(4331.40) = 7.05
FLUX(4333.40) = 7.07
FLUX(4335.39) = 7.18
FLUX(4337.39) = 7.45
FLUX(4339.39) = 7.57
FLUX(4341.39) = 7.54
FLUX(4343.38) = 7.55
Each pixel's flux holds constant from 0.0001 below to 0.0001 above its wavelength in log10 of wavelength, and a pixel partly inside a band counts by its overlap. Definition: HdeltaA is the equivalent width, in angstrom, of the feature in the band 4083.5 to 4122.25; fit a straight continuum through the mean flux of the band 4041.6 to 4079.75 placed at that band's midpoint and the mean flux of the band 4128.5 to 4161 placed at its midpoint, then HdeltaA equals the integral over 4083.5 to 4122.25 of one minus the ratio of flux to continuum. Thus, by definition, -0.8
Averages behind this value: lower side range 7.27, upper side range 7.05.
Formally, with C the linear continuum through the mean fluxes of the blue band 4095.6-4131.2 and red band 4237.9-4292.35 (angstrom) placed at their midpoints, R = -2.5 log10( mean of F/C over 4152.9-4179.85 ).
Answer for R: 0.033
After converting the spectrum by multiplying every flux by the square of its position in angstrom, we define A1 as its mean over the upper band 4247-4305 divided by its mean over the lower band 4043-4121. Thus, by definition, 1.05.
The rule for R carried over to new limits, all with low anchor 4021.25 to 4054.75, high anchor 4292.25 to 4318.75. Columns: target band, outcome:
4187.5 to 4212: 0.02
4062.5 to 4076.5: 0.01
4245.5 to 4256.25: 0.00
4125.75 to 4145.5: 0.01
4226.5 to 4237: 0.01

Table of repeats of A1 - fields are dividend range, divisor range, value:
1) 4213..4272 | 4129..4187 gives 1.03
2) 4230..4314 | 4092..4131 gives 1.03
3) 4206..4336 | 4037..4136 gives 1.05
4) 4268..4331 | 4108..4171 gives 1.05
